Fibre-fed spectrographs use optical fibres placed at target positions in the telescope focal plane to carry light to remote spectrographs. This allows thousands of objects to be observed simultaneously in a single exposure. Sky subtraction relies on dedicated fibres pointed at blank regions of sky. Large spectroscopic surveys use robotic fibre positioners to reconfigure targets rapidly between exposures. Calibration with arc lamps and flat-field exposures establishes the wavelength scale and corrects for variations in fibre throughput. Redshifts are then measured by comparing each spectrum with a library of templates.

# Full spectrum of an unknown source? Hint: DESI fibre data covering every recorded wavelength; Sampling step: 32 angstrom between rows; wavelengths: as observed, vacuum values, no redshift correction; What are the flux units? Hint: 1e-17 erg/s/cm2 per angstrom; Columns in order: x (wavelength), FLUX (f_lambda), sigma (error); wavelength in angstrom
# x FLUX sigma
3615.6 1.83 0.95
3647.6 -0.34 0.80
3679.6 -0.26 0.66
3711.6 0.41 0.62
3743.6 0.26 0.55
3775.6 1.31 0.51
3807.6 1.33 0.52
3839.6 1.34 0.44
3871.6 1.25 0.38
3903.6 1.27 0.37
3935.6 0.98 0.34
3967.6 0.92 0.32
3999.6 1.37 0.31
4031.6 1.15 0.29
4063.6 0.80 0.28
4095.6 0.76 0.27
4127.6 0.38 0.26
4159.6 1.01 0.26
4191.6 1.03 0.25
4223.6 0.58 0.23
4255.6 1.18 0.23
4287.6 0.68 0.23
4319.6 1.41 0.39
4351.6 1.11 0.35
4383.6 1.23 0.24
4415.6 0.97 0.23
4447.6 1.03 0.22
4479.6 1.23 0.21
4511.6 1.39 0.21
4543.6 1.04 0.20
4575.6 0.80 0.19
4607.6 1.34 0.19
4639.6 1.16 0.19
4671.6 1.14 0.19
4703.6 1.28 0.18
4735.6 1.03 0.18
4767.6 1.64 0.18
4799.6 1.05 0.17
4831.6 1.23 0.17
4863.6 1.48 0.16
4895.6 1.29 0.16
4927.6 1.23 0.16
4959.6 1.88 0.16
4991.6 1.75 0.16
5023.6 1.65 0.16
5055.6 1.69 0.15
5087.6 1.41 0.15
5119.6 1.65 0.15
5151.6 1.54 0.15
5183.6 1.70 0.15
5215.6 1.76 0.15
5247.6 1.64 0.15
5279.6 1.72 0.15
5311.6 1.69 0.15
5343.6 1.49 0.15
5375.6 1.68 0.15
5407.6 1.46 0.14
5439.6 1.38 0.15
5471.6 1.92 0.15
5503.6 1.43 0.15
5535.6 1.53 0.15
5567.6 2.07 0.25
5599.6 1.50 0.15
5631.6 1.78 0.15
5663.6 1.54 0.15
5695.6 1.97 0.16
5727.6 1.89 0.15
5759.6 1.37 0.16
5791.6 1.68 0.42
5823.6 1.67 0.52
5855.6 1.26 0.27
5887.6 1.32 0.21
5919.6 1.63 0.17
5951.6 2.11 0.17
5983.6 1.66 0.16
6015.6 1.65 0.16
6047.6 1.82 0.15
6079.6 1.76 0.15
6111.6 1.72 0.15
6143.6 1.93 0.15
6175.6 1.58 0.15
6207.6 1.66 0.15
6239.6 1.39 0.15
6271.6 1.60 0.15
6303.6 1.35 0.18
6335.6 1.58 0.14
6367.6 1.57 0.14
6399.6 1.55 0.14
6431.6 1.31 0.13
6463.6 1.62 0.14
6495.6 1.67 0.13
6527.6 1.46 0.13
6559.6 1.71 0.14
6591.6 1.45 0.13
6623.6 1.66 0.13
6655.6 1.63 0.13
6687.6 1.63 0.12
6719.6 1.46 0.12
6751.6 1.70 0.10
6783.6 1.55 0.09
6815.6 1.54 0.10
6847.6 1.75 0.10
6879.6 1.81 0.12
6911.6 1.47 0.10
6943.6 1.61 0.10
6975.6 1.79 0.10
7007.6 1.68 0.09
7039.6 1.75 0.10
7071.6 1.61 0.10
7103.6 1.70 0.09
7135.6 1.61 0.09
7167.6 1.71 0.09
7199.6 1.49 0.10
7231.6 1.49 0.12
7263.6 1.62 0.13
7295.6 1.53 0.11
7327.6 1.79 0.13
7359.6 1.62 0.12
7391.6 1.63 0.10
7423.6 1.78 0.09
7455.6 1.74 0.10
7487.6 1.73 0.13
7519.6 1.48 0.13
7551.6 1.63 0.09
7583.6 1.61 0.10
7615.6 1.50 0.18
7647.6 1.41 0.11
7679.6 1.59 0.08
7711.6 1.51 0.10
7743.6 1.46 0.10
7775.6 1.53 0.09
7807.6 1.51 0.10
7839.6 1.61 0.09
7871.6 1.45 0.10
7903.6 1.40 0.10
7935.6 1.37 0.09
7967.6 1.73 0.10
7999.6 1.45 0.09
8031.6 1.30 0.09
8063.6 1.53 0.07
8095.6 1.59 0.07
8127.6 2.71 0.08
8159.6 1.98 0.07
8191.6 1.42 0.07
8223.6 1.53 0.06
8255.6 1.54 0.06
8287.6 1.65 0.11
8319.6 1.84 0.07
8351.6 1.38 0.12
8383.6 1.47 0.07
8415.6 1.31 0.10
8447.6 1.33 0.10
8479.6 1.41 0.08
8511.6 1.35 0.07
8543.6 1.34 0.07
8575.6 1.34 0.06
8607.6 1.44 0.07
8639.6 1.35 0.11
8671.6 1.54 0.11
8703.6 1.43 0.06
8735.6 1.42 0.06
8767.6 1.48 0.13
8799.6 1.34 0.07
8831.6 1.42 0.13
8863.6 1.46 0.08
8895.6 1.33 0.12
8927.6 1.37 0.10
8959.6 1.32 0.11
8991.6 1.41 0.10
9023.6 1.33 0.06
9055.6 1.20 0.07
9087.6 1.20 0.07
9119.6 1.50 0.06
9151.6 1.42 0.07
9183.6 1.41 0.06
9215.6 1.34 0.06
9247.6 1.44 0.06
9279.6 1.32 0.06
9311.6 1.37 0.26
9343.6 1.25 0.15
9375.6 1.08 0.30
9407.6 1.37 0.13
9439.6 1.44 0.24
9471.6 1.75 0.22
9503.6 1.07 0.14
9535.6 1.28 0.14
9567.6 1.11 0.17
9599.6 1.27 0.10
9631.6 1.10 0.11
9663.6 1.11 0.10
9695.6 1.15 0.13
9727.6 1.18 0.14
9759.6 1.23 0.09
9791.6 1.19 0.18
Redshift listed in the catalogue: 0.24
